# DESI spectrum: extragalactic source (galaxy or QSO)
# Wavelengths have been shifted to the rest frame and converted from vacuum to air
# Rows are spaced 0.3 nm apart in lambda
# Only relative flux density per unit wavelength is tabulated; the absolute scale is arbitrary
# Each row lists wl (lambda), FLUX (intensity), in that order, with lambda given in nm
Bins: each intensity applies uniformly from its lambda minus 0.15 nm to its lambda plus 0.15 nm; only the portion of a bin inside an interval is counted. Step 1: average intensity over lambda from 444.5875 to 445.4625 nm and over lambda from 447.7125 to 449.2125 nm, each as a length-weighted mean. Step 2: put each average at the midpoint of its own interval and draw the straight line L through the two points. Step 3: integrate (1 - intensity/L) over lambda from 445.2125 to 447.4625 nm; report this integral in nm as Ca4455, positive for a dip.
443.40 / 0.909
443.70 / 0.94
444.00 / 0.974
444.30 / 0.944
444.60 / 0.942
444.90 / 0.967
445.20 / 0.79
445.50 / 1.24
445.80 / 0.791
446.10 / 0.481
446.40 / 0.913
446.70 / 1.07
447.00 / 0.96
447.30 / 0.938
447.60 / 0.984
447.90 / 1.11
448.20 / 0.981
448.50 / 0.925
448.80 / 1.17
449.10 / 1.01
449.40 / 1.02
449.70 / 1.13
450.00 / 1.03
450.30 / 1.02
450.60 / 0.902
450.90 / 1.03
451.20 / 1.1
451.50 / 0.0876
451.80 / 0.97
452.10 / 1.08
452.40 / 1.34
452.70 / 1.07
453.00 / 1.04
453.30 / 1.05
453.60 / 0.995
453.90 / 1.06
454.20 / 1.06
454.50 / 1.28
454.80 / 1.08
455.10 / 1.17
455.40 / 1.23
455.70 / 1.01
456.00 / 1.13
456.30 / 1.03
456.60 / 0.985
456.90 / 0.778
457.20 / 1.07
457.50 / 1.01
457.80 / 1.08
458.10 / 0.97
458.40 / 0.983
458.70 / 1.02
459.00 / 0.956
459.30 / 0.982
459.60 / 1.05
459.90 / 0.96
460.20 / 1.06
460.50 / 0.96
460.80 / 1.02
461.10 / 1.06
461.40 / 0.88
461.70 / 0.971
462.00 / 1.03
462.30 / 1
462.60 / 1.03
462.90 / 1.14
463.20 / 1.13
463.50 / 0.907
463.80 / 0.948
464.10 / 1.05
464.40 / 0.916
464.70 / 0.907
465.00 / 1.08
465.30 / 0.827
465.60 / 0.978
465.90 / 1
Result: 0.16 nm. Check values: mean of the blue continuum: 0.937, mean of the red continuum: 1.04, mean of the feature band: 0.906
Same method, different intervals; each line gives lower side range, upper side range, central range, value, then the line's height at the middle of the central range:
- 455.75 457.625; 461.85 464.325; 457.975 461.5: 0.07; 1.01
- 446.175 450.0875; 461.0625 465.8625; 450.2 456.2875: -0.20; 1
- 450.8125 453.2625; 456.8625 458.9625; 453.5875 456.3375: -0.37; 0.982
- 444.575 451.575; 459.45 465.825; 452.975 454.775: -0.21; 0.968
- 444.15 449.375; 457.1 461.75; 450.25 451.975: 0.22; 0.971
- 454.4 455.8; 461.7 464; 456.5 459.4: 0.32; 1.11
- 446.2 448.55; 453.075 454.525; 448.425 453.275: 0.14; 1.03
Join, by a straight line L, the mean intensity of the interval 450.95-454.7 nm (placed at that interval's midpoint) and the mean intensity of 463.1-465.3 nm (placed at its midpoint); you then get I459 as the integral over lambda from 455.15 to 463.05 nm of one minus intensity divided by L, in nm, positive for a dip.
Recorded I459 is -0.19 nm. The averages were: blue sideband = 1.01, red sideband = 0.977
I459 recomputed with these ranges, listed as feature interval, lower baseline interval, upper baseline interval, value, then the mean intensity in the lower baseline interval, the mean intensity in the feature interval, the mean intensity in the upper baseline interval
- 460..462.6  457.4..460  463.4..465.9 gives -0.05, 1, 0.999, 0.955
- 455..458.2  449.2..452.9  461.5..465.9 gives -0.18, 0.983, 1.04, 0.993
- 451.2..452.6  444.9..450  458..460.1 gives 0.11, 0.971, 0.901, 0.991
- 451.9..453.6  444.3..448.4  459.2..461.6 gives -0.24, 0.936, 1.1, 0.996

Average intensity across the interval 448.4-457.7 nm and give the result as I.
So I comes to 1.03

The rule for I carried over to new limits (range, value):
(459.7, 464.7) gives 1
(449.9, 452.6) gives 0.952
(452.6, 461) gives 1.04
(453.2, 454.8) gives 1.09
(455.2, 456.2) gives 1.12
